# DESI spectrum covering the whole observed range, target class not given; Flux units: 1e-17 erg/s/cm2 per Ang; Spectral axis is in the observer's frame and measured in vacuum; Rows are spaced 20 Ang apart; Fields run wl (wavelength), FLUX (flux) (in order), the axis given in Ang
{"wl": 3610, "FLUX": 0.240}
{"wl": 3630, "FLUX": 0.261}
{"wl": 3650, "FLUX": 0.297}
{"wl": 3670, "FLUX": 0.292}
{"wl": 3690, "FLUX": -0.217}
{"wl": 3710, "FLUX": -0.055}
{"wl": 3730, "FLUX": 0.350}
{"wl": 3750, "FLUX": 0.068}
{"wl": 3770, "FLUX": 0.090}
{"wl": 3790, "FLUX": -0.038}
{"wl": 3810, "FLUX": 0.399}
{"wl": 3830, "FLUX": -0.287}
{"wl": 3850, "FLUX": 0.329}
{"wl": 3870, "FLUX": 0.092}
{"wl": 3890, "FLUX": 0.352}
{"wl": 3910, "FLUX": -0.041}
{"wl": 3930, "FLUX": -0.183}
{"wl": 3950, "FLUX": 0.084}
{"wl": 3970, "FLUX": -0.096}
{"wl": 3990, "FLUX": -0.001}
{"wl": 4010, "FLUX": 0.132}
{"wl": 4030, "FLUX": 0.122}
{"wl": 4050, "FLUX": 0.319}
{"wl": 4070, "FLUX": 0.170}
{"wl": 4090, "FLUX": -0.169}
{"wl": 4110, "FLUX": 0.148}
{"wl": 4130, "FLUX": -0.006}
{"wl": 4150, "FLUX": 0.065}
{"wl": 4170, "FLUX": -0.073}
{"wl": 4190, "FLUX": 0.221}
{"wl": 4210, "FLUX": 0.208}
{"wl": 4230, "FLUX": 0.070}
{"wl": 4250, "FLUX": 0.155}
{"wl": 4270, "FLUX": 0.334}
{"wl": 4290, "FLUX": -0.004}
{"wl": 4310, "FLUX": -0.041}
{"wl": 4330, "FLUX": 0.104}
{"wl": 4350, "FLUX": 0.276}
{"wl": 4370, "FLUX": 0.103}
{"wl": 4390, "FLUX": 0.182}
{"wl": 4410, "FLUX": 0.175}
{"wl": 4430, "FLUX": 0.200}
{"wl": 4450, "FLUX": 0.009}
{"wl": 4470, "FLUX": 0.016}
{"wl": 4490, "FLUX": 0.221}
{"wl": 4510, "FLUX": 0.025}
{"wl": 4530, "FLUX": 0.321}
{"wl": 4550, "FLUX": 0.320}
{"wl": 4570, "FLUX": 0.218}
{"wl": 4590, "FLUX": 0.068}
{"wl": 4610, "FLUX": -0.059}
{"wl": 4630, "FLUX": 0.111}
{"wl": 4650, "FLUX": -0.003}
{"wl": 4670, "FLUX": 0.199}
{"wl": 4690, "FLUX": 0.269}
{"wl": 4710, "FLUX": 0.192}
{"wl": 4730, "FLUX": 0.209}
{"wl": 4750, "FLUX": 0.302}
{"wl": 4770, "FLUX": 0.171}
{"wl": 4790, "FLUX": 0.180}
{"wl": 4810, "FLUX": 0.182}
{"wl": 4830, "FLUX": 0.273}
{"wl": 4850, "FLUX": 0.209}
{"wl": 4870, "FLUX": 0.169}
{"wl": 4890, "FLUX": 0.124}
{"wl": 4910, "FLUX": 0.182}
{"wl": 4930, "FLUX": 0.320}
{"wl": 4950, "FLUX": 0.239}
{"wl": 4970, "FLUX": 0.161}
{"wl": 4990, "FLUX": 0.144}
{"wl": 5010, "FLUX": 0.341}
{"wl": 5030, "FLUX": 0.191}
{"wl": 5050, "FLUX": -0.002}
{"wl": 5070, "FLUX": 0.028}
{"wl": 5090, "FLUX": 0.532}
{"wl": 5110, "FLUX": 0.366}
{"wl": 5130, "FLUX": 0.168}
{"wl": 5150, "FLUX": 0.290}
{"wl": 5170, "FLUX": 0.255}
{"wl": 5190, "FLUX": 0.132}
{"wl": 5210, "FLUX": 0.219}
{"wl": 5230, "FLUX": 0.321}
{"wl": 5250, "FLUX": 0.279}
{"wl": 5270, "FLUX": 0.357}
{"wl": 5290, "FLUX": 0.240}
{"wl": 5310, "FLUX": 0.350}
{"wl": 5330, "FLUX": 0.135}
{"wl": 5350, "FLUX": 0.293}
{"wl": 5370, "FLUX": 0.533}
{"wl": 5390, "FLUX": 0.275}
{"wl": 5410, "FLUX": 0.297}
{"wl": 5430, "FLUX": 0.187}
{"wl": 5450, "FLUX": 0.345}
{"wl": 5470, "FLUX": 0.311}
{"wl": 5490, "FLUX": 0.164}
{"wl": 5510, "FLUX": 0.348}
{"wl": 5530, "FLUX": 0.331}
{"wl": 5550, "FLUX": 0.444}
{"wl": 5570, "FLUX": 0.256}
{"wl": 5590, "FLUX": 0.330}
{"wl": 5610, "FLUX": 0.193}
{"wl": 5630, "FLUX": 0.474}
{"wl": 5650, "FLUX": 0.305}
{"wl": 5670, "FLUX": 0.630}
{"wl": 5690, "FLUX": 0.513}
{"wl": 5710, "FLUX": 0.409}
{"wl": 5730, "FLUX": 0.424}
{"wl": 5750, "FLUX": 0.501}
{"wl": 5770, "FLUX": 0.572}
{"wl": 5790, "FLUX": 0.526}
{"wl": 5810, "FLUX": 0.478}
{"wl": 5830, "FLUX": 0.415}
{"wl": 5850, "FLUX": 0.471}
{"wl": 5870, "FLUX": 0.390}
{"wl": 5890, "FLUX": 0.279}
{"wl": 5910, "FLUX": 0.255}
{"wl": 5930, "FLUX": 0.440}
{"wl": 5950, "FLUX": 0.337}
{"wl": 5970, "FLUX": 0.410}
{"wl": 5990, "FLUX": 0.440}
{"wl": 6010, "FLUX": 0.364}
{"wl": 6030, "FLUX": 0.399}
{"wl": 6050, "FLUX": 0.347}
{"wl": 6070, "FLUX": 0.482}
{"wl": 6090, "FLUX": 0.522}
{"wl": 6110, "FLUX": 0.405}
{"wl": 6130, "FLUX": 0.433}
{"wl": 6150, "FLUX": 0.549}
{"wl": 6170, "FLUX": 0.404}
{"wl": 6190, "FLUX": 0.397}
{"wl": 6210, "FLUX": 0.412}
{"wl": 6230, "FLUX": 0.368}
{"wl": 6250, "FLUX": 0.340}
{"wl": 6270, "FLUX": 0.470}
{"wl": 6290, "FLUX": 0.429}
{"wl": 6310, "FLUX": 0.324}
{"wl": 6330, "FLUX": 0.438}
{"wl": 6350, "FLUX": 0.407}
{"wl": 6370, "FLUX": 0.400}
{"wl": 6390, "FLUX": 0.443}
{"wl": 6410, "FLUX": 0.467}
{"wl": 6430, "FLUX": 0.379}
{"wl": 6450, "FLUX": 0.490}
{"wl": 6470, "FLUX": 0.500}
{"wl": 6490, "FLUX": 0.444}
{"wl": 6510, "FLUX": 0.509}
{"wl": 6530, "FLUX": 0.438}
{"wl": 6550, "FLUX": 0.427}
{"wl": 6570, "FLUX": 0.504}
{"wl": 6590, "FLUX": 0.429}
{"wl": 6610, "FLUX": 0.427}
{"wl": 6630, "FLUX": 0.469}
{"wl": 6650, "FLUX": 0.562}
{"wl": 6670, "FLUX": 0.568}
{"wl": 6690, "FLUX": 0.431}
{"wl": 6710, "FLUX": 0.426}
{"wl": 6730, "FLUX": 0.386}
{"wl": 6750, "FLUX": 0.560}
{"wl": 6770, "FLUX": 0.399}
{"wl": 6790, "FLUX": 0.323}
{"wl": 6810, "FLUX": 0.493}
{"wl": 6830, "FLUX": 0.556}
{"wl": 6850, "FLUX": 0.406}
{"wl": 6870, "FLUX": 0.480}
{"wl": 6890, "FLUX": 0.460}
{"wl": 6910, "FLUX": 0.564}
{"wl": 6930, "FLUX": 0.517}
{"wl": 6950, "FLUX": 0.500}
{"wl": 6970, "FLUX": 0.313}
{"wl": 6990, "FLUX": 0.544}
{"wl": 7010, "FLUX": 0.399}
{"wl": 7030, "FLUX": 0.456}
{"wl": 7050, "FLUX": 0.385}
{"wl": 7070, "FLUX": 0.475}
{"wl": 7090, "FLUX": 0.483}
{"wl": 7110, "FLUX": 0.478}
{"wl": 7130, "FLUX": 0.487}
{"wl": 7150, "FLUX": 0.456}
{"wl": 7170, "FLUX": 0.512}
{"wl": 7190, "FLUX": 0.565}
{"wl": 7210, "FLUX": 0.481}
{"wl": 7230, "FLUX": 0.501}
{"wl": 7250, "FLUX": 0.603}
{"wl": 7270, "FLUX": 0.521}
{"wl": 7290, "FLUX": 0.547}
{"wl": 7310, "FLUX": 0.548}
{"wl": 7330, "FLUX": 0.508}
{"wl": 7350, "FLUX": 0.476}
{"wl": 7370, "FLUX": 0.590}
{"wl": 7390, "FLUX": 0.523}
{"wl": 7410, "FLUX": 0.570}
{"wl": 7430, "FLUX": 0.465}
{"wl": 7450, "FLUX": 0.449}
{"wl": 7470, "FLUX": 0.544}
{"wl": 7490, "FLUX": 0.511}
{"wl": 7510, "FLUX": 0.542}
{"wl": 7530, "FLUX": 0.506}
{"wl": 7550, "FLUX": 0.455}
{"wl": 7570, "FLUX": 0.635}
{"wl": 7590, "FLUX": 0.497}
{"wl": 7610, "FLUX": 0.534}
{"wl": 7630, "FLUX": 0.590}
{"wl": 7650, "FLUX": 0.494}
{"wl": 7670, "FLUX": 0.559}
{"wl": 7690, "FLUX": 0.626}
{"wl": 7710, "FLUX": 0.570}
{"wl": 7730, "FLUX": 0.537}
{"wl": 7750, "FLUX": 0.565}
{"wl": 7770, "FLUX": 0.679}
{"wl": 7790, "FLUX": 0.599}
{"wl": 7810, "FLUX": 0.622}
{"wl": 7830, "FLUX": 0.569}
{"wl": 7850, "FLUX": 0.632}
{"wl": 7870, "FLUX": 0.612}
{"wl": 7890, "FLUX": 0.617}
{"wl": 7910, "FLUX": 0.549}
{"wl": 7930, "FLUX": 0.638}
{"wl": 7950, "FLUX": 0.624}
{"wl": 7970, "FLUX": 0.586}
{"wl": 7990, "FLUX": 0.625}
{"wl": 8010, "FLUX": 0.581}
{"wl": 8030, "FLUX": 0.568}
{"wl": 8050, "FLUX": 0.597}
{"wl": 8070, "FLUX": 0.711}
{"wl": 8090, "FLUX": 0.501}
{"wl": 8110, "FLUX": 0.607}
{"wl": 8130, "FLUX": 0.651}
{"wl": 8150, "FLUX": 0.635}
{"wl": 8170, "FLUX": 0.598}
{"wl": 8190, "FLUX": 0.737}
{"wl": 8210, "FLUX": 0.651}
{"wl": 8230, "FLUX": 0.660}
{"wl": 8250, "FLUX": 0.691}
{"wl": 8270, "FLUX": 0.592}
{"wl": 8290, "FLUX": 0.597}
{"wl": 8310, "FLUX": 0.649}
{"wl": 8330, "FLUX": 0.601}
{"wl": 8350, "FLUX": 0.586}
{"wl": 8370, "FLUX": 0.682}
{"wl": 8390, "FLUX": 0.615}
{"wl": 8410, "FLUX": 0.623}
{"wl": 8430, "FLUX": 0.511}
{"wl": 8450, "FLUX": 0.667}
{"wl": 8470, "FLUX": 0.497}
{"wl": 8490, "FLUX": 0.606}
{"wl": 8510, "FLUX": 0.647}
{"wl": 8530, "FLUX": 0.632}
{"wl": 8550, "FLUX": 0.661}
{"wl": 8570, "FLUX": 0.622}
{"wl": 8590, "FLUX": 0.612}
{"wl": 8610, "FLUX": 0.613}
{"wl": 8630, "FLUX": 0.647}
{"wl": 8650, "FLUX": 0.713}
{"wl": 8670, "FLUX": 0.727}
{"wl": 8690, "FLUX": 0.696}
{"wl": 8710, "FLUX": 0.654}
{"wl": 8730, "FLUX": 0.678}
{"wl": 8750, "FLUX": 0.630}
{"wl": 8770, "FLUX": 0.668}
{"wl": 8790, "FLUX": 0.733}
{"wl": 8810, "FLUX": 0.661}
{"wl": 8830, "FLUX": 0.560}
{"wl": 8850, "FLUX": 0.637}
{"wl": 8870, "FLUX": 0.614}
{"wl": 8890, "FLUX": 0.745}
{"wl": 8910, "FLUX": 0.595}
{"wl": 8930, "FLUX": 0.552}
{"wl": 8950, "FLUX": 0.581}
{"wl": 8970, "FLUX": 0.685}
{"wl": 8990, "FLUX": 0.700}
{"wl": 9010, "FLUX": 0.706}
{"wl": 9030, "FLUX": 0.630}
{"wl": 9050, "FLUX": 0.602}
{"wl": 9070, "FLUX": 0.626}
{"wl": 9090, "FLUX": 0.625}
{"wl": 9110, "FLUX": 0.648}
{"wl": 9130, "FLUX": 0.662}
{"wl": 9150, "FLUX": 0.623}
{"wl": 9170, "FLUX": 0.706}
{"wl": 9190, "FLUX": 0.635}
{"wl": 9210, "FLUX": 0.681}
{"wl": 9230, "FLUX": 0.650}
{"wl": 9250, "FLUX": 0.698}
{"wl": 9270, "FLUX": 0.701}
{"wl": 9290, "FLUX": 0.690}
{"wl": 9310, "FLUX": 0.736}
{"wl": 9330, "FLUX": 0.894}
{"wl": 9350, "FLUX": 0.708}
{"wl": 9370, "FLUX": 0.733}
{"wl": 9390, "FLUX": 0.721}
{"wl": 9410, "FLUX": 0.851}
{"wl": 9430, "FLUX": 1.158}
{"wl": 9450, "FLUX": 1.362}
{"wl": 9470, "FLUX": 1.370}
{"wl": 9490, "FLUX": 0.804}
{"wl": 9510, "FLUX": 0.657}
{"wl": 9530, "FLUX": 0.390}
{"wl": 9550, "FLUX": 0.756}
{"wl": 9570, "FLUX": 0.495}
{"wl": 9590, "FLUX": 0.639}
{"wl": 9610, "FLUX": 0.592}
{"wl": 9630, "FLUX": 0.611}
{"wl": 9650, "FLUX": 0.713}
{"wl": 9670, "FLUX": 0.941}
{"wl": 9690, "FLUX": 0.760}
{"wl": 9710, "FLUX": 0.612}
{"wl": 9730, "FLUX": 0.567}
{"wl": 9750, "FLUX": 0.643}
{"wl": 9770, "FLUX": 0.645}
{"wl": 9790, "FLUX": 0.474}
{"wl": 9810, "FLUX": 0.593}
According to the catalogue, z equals 0.438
